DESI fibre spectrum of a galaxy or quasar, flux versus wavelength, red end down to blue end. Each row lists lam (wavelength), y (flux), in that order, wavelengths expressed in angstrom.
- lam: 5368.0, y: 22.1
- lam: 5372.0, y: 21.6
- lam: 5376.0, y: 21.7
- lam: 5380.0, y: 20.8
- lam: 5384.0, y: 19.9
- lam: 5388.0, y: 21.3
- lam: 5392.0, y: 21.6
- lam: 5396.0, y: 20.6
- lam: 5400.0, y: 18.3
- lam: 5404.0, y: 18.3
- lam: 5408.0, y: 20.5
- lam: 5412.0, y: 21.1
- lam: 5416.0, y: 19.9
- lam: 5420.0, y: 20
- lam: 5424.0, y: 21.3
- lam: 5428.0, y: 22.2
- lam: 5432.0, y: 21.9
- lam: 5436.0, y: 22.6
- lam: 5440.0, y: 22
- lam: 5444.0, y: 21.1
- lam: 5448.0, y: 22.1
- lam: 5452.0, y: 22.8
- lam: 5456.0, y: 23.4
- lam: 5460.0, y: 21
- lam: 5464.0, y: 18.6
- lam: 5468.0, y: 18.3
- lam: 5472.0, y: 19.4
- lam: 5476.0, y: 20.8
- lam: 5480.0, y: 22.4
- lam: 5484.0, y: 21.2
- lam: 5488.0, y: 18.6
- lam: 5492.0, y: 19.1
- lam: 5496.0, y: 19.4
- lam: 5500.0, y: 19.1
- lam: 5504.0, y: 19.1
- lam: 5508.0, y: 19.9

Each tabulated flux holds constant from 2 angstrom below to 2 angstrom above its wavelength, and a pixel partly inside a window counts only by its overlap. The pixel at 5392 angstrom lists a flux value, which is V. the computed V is 21.6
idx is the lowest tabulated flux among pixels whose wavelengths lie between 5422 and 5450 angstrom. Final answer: 21.1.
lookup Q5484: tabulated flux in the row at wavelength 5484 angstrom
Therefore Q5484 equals 21.2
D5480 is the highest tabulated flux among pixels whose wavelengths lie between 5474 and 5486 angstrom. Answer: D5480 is 22.4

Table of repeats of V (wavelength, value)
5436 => 22.6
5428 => 22.2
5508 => 19.9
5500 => 19.1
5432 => 21.9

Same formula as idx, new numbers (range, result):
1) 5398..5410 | 18.3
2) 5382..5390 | 19.9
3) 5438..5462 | 21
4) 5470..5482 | 19.4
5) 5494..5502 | 19.1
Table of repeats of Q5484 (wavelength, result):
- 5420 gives 20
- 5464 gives 18.6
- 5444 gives 21.1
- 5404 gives 18.3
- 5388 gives 21.3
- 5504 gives 19.1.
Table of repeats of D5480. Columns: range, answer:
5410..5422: 21.1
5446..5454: 22.8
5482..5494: 21.2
